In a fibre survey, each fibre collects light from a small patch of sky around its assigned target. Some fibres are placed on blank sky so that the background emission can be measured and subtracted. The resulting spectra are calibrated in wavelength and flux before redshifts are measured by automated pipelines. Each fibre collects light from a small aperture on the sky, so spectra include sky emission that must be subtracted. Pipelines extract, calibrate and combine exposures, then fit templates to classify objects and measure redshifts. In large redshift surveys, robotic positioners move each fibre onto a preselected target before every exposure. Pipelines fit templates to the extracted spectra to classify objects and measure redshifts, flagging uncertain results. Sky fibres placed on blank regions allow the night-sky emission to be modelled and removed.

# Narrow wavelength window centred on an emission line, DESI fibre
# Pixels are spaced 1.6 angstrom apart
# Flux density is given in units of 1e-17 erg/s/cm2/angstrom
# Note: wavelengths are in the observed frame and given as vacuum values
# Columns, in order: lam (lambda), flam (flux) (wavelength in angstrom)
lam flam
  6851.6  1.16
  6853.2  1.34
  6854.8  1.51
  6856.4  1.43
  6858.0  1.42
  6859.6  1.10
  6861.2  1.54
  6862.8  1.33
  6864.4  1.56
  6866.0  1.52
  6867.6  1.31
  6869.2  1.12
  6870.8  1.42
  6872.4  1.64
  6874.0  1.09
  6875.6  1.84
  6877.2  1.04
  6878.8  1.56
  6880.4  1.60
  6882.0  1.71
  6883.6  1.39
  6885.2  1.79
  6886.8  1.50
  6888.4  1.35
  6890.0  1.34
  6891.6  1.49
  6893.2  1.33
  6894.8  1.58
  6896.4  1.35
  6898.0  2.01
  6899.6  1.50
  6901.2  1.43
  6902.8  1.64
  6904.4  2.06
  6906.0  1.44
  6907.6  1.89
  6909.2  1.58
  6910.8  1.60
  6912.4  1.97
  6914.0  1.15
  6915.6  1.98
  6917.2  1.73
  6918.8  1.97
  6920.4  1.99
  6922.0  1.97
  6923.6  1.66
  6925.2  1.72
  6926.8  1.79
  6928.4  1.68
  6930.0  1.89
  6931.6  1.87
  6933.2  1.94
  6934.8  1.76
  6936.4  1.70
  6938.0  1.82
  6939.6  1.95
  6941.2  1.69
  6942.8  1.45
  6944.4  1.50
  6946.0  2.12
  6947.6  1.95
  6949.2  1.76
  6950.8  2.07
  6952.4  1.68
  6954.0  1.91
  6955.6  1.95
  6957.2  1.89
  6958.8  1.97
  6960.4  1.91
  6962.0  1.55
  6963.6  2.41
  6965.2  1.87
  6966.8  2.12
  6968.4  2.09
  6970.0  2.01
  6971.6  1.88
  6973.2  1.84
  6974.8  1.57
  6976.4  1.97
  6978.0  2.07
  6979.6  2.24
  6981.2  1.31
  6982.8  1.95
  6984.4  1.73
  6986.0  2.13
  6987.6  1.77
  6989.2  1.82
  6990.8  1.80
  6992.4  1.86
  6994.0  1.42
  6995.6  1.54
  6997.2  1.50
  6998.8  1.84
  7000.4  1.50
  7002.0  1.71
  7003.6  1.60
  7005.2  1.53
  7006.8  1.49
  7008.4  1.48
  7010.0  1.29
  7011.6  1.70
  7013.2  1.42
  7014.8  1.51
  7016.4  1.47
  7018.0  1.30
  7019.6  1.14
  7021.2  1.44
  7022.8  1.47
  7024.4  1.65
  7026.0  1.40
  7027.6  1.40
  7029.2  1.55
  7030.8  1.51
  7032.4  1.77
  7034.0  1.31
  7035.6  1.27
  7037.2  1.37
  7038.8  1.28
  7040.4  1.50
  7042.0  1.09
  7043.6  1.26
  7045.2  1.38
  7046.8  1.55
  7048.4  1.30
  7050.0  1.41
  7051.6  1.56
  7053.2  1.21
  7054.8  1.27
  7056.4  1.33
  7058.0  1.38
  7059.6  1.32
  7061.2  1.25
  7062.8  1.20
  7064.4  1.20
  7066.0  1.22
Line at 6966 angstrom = Mg II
